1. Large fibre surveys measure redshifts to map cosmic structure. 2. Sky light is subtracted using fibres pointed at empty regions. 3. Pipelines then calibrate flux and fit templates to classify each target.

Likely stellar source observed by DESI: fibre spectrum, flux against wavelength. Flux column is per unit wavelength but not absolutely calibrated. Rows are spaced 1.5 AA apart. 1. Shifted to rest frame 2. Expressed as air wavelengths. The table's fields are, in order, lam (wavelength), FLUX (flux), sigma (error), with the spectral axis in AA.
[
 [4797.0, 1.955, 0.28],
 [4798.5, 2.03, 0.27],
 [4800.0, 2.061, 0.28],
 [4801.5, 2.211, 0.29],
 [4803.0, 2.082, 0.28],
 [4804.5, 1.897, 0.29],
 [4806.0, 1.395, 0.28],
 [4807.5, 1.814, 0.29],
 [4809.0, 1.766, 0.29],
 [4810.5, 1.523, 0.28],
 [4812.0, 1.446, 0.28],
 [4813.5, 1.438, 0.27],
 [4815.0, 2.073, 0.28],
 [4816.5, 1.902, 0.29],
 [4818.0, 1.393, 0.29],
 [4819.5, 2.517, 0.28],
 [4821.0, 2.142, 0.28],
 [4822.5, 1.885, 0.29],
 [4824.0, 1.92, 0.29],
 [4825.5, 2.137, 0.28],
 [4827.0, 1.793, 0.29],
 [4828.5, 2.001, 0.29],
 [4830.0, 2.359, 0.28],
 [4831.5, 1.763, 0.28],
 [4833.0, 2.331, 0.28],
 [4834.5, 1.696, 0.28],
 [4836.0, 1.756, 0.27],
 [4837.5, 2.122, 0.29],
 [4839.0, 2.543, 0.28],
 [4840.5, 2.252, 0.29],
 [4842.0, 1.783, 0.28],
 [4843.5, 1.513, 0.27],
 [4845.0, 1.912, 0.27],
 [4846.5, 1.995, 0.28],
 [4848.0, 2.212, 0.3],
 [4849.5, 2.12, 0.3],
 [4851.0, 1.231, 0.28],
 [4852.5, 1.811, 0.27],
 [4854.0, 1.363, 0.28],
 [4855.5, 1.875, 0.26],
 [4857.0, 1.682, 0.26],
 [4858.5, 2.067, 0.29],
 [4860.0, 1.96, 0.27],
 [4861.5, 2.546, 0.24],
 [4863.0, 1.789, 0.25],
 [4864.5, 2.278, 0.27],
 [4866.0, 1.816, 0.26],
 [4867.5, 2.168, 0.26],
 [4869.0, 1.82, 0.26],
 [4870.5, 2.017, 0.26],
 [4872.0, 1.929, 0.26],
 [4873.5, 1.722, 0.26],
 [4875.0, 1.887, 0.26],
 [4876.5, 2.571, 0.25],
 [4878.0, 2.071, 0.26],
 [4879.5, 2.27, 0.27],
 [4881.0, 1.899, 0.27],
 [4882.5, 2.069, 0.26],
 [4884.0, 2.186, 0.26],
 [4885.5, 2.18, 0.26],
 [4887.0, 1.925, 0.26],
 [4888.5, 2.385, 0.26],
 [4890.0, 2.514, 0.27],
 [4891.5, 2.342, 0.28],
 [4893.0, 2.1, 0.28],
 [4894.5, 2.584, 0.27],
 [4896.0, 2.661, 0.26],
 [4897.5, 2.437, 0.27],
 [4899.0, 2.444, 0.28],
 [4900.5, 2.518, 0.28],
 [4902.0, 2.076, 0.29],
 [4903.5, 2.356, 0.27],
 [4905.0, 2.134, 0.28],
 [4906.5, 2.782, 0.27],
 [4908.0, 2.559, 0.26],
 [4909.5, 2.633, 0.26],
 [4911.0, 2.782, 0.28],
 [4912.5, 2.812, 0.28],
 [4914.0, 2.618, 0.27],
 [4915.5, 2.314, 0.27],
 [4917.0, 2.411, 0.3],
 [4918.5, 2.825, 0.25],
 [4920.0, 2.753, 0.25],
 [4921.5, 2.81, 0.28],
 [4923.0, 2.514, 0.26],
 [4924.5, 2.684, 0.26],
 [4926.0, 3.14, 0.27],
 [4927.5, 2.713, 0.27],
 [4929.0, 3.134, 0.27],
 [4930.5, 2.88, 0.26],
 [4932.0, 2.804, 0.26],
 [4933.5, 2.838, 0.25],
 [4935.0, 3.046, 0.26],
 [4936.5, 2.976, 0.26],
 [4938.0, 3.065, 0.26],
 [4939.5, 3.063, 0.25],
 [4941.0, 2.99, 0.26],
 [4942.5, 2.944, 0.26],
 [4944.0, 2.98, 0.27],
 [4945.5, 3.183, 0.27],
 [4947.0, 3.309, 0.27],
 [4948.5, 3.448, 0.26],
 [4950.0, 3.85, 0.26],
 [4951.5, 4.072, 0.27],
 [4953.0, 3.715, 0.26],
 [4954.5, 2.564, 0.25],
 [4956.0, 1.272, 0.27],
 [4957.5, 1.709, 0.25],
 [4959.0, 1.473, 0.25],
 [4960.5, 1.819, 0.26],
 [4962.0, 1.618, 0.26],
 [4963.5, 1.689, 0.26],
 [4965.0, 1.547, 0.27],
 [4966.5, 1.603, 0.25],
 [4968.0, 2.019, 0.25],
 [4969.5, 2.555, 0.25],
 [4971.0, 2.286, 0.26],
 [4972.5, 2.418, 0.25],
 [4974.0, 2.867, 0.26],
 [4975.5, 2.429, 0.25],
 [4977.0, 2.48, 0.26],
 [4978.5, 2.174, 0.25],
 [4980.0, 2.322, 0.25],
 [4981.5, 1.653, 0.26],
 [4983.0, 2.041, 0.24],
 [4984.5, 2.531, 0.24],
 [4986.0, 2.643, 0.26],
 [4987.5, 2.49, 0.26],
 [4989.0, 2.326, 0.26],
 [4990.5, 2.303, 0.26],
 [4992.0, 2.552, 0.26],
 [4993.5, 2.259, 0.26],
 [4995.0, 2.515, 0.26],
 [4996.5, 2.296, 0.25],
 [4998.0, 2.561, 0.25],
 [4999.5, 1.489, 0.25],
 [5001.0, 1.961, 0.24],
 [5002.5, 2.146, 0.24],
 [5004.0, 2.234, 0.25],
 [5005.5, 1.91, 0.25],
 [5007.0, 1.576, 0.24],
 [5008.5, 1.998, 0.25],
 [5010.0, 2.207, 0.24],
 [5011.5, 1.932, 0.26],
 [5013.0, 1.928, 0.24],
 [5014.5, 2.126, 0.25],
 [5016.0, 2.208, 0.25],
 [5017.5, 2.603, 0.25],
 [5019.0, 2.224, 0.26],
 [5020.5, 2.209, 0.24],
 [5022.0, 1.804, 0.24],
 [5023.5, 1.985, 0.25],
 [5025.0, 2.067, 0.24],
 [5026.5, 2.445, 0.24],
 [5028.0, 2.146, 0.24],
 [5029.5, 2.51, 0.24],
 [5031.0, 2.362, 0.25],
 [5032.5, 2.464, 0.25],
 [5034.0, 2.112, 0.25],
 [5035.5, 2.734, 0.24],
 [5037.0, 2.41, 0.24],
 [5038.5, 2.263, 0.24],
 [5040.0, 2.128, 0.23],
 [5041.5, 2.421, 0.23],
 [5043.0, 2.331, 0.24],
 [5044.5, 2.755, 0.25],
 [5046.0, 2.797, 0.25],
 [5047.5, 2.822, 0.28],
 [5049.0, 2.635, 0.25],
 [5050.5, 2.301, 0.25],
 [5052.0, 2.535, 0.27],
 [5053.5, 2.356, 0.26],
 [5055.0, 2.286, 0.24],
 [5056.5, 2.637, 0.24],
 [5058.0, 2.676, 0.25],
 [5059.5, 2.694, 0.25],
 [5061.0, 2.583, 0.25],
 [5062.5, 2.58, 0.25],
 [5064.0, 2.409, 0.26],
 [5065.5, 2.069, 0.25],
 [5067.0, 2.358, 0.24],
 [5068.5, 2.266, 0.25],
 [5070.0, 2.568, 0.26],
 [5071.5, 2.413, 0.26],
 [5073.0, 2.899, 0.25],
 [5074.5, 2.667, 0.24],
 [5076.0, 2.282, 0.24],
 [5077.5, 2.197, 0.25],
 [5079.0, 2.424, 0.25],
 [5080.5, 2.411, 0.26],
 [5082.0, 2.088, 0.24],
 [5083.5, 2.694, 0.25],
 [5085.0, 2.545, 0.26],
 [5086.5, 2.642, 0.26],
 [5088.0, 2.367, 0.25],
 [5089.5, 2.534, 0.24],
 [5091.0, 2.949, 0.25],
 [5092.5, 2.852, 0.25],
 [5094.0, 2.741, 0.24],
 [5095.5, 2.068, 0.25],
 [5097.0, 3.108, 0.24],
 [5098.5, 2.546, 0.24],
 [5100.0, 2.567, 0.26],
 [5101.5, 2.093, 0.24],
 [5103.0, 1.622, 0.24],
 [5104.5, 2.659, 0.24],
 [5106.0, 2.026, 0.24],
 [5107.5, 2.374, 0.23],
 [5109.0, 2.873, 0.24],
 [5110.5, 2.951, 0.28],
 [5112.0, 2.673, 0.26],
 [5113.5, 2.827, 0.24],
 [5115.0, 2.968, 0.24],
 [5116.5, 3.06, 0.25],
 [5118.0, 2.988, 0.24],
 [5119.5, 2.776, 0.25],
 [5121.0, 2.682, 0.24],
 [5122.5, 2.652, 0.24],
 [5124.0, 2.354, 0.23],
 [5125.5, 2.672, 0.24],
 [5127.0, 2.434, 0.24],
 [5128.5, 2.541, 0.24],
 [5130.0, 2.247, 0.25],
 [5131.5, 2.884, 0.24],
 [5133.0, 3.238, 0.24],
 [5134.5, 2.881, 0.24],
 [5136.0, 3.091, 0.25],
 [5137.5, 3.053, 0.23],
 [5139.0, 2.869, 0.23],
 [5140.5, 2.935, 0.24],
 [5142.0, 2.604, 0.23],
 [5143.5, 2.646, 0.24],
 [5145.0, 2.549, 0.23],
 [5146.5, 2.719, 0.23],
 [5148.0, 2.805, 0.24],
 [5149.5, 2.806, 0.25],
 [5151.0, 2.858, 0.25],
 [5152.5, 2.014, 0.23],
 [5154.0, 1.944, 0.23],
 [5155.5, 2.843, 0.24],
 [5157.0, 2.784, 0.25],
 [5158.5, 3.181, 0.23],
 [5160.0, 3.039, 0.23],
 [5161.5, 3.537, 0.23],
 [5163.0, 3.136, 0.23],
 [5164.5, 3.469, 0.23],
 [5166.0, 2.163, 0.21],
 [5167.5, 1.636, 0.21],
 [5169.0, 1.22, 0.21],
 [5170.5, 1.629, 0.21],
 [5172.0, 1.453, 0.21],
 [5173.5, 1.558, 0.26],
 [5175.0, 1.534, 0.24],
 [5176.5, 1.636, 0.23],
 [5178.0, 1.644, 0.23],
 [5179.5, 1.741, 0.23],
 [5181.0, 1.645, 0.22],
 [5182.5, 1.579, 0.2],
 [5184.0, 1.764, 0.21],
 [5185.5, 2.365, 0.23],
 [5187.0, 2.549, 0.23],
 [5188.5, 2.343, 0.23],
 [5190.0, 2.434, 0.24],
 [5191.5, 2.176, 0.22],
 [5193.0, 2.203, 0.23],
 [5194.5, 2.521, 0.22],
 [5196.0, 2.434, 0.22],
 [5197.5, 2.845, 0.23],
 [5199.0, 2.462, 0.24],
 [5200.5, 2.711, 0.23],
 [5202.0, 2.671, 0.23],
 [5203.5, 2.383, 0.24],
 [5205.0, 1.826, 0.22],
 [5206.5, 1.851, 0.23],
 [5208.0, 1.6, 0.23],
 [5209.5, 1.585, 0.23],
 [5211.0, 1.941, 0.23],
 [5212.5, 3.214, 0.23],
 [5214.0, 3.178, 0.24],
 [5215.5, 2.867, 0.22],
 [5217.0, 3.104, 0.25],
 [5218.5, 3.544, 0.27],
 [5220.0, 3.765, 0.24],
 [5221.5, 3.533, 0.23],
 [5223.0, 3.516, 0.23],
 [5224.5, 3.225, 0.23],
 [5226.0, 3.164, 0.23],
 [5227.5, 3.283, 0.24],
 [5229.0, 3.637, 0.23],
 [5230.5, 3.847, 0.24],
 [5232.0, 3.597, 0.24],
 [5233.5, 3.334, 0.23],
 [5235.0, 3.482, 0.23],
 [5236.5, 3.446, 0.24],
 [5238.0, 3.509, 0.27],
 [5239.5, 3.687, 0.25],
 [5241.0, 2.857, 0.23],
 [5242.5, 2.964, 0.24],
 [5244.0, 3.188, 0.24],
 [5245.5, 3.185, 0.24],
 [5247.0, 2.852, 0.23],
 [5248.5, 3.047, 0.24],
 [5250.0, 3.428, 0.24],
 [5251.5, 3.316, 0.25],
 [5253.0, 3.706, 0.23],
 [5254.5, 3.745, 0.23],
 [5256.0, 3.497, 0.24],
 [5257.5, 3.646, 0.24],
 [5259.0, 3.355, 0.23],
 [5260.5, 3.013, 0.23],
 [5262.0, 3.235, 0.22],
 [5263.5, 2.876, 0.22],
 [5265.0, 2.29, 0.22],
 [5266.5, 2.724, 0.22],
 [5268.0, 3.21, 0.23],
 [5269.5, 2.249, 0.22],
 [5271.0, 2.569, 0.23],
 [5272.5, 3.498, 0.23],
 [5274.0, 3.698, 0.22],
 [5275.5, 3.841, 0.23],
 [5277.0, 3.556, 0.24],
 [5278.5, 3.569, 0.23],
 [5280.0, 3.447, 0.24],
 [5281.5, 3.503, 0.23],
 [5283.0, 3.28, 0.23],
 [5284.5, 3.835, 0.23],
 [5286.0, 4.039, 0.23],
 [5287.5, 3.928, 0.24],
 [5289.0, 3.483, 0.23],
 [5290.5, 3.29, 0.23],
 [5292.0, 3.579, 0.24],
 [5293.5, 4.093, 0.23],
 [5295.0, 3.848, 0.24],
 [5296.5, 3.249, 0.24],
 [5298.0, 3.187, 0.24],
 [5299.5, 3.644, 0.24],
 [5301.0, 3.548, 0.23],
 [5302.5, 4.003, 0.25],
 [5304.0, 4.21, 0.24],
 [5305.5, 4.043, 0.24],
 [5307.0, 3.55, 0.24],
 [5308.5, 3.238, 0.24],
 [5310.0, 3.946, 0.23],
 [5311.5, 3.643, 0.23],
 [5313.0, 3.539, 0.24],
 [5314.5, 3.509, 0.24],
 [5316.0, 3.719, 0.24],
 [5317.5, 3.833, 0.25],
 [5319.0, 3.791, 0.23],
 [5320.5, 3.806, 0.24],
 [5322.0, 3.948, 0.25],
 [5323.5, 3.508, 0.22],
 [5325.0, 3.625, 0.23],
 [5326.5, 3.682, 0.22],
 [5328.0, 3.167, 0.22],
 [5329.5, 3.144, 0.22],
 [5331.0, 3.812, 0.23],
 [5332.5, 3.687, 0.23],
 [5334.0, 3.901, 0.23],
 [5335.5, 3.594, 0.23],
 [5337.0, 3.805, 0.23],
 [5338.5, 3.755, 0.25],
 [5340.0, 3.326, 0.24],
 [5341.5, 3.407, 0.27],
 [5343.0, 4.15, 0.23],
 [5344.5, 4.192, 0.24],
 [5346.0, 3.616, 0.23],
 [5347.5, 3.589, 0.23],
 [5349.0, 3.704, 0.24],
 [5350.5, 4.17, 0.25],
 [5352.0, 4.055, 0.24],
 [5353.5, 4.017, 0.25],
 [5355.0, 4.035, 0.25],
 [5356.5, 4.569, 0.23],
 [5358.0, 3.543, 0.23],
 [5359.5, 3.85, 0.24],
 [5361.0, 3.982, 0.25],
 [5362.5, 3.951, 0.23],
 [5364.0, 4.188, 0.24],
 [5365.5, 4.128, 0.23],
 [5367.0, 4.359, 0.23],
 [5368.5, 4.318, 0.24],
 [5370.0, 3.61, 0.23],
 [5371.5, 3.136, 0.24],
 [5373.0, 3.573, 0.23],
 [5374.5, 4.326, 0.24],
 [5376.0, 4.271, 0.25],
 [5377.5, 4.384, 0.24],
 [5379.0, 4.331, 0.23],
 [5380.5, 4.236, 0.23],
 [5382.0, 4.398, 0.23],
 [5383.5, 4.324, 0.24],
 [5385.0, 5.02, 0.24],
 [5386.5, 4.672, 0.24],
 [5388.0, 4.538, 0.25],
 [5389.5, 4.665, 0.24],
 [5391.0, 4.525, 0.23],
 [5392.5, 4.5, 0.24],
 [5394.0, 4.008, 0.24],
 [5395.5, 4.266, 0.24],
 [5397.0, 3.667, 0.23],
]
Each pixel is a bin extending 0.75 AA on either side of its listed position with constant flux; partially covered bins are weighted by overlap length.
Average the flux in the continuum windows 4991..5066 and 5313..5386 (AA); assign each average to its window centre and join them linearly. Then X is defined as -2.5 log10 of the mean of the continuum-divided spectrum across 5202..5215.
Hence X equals 0.39 mag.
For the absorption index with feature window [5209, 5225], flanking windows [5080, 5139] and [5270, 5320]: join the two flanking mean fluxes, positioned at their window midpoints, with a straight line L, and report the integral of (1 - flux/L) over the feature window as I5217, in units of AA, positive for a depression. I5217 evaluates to 0.7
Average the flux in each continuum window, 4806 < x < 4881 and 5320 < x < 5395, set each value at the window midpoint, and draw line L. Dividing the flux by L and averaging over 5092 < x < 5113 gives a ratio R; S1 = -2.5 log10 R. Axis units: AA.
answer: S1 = 0.18 mag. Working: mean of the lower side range 1.93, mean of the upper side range 3.98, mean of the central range 2.51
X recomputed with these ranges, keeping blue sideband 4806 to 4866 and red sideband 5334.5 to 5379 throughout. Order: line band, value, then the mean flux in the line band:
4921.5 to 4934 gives -0.25 mag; 2.84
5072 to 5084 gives 0.16 mag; 2.45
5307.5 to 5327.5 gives 0.03 mag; 3.67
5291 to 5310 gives 0.01 mag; 3.69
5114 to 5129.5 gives 0.12 mag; 2.71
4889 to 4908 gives -0.13 mag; 2.42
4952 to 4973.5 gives 0.17 mag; 2.05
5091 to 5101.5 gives 0.11 mag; 2.63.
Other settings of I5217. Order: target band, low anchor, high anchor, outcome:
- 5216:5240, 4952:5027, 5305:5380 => -1.38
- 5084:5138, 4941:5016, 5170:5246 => -3.14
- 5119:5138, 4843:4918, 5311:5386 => 2.19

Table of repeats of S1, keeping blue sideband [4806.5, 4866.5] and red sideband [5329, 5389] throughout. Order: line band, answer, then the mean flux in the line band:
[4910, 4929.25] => -0.21 mag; 2.72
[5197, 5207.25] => 0.38 mag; 2.38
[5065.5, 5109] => 0.18 mag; 2.46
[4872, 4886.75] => 0.00 mag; 2.08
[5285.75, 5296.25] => 0.00 mag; 3.71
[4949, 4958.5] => -0.19 mag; 2.84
